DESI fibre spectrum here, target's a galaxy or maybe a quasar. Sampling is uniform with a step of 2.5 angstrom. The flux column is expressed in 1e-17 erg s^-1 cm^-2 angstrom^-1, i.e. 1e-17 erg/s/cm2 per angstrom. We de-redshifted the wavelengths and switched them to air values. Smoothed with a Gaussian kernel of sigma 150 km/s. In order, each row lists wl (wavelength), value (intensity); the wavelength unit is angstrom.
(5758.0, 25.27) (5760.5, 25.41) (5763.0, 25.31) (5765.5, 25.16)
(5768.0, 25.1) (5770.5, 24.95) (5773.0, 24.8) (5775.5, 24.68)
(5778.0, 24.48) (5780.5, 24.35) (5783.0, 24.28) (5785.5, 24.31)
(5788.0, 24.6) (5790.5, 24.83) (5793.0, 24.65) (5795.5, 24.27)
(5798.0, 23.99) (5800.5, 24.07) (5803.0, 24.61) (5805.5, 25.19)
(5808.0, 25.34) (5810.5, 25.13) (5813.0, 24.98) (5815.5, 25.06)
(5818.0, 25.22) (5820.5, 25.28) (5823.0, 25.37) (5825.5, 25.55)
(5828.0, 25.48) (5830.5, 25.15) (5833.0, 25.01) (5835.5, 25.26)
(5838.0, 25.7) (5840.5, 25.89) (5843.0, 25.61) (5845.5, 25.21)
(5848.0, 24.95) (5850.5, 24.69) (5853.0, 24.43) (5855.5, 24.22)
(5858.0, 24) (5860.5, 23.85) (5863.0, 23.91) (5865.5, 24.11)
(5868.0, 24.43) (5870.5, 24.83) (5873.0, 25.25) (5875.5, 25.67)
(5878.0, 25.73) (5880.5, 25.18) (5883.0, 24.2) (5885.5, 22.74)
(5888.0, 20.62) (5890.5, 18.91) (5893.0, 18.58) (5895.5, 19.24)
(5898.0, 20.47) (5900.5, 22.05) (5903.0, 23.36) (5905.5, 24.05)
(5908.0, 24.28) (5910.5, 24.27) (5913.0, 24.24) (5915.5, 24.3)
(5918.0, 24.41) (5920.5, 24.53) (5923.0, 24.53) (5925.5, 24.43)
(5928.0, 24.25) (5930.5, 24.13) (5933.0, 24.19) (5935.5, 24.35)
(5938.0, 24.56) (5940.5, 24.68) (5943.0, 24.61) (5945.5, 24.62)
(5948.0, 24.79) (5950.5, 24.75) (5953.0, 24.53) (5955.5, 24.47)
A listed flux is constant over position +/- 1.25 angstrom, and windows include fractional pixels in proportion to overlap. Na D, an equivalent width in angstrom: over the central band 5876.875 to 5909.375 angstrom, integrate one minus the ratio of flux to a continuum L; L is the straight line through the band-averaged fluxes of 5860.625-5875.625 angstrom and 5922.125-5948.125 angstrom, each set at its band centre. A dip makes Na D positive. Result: 3.0 angstrom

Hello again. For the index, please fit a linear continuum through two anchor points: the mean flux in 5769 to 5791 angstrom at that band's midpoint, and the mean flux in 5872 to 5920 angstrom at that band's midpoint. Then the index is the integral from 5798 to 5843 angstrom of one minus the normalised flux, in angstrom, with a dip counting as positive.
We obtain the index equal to -2.1 angstrom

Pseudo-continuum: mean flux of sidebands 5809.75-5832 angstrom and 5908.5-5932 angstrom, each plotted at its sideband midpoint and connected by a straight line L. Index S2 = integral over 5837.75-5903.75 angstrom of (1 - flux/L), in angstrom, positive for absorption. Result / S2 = 3.2 angstrom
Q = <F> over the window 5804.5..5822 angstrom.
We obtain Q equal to 25.2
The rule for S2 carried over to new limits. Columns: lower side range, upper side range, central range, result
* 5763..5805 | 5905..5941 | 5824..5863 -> -0.8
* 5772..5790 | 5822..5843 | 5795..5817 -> 0.2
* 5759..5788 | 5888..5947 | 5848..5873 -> -0.5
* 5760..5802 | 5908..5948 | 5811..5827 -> -0.4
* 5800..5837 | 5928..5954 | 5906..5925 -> 0.2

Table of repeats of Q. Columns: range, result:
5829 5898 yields 23.9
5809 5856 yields 25.2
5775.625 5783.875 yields 24.4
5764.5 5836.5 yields 24.9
